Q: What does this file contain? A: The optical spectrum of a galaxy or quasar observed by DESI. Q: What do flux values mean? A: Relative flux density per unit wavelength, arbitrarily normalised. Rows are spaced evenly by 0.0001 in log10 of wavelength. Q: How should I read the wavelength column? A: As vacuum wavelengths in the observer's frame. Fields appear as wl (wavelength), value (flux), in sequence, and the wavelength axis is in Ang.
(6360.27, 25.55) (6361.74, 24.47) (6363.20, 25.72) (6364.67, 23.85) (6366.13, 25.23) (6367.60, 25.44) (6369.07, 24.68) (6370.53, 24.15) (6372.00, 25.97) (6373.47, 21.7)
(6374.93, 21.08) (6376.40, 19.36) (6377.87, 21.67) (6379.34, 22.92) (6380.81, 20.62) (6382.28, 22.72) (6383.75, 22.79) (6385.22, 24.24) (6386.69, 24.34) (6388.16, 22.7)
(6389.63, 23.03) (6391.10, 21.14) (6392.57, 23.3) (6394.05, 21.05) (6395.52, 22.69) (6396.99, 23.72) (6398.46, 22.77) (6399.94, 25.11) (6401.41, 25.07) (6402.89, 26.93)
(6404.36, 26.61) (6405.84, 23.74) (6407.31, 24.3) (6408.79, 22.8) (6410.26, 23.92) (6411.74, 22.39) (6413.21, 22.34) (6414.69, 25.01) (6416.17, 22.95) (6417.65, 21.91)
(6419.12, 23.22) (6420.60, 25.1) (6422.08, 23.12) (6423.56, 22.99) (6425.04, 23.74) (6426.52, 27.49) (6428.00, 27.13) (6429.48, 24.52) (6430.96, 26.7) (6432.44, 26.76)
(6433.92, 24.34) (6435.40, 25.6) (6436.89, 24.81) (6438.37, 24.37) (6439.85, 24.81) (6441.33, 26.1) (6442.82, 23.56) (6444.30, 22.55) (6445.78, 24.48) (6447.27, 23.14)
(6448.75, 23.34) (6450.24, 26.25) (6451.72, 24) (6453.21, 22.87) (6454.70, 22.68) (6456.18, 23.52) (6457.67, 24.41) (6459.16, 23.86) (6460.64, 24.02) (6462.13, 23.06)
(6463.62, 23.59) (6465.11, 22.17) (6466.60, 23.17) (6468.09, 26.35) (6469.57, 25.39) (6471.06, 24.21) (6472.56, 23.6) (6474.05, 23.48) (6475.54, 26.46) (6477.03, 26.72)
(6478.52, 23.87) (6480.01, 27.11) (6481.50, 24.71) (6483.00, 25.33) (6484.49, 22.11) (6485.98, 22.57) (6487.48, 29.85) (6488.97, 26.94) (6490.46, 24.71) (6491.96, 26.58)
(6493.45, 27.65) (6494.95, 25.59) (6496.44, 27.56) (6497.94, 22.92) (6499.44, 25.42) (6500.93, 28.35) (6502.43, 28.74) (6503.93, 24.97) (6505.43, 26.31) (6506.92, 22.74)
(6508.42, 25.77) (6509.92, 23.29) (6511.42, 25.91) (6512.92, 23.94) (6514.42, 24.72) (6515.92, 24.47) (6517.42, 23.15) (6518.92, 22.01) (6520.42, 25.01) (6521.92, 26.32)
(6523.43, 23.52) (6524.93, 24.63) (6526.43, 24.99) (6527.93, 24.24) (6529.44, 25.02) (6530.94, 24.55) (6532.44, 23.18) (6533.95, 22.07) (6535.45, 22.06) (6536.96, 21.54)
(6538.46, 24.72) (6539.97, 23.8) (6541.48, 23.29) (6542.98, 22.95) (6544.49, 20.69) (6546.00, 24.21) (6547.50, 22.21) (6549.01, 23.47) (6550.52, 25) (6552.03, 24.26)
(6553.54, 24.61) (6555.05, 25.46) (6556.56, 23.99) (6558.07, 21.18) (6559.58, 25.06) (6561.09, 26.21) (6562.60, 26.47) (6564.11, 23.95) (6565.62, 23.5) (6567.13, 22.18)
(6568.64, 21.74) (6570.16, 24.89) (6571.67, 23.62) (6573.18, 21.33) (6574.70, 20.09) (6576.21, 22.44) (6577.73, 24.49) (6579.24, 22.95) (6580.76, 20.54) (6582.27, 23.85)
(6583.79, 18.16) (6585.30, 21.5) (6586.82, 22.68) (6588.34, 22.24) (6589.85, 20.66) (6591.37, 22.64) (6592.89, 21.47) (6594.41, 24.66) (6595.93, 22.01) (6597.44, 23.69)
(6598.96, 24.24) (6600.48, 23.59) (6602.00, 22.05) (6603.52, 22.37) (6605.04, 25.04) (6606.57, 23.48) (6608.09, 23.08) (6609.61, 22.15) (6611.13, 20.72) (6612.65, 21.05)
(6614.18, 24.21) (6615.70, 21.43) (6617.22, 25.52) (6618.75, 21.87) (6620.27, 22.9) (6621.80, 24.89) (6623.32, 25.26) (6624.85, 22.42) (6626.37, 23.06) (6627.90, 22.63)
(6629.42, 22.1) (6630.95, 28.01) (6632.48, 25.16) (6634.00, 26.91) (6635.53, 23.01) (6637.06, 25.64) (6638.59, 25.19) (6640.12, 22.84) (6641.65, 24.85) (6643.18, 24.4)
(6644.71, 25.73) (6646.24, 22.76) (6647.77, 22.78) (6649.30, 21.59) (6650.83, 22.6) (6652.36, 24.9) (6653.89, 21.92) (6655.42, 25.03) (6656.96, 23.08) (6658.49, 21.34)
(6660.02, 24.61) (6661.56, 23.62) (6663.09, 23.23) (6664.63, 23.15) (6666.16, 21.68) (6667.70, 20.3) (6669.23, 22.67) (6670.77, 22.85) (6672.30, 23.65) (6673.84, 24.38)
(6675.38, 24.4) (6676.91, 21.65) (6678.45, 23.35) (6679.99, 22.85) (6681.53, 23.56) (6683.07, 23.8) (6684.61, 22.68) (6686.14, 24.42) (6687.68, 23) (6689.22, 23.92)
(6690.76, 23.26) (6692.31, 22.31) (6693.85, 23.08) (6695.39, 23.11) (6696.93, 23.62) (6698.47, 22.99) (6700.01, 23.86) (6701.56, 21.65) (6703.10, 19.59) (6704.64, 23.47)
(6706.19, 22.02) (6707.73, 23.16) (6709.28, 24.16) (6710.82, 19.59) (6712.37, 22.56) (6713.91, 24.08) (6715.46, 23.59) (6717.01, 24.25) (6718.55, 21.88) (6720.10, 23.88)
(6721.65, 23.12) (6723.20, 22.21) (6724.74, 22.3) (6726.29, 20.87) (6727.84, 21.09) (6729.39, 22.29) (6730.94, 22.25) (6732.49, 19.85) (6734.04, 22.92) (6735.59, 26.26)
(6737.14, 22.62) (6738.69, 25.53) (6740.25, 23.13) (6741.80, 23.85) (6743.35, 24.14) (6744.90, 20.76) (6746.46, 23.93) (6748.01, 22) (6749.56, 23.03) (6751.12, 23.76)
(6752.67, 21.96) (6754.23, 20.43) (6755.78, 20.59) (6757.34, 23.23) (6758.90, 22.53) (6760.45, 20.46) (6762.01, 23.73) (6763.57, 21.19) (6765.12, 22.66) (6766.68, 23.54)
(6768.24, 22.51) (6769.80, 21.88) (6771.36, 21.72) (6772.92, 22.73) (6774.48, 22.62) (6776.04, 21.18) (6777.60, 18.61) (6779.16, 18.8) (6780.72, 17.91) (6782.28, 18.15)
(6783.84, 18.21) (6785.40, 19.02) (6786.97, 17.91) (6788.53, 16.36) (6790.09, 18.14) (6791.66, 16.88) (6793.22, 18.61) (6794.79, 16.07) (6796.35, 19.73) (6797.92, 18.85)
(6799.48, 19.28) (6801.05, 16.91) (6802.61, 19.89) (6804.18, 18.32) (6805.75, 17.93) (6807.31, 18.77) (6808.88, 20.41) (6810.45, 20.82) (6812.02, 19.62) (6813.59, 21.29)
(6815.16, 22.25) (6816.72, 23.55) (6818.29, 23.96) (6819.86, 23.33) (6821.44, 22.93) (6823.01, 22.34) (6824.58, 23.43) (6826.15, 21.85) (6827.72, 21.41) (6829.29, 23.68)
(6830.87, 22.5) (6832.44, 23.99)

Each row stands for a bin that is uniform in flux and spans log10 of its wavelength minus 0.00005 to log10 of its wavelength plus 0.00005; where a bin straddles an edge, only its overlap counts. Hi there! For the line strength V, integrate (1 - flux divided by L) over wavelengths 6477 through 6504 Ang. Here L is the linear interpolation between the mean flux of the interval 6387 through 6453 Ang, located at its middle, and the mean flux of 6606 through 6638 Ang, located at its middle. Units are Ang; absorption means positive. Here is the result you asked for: -2.2 Ang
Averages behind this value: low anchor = 24.1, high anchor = 23.6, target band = 25.9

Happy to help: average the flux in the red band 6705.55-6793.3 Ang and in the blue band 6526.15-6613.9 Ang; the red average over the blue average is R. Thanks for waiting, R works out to 0.94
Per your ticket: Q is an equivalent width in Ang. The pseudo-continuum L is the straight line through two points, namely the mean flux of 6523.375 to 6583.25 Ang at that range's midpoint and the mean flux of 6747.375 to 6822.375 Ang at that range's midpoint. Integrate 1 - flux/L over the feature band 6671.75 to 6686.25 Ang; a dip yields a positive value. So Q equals -1.05 Ang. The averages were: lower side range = 23.5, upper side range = 20.5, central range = 23.4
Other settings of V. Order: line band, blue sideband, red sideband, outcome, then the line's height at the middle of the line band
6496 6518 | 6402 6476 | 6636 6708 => -1.1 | 24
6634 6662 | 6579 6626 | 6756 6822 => -2.1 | 22.1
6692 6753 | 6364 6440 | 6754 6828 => -5.0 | 21.1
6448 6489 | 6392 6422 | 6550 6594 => -1.7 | 23.5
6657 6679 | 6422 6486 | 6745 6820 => -1.0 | 21.9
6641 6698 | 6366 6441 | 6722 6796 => -3.4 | 21.9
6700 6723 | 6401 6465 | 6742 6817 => -1.6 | 21.2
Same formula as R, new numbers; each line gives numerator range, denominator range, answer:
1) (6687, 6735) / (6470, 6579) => 0.93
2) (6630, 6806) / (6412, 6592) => 0.92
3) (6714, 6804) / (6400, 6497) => 0.86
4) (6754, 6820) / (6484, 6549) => 0.82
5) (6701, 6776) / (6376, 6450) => 0.94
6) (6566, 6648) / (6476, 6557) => 0.94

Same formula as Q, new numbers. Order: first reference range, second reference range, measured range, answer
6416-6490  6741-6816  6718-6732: -0.7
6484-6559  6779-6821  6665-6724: -4.5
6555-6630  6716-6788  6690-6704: -0.2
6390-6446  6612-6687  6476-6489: -0.8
